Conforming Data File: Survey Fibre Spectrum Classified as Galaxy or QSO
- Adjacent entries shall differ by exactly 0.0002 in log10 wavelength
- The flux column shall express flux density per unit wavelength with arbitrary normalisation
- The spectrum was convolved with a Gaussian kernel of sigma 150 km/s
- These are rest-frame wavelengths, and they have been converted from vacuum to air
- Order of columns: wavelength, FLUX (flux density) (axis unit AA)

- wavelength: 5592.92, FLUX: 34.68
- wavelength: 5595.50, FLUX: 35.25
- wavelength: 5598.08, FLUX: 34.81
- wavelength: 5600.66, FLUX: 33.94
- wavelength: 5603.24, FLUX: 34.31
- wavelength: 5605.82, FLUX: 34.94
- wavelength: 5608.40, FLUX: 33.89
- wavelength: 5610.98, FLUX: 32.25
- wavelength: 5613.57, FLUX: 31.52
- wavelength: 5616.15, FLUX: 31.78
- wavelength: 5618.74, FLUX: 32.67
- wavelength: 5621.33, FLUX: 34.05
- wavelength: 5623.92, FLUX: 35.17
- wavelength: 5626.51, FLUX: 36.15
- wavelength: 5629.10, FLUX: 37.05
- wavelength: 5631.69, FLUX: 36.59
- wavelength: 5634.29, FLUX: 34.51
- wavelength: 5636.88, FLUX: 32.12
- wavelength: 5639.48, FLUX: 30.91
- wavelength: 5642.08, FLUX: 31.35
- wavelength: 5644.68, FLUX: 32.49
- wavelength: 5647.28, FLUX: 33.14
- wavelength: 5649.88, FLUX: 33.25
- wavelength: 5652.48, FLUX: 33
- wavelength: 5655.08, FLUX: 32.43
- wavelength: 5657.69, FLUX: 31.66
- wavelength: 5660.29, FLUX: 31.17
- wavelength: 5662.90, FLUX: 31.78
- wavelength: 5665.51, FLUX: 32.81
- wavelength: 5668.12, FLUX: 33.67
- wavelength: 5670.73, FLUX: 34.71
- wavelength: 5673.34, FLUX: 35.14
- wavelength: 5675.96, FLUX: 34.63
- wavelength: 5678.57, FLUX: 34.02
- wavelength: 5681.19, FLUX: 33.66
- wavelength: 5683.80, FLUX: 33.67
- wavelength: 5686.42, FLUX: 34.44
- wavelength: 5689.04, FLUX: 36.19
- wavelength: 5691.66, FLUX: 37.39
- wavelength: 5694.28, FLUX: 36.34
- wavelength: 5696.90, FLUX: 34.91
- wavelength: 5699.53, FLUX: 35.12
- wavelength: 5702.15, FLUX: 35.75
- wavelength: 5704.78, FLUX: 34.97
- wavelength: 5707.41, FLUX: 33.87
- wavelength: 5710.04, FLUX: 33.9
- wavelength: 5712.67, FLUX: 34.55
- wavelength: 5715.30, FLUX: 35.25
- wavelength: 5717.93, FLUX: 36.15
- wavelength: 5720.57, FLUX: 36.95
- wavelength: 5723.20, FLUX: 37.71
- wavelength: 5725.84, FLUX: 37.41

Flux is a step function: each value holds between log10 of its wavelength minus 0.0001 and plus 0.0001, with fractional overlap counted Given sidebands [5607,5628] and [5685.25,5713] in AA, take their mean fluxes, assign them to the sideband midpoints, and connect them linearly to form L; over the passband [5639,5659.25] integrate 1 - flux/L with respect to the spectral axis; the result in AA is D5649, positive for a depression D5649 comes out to 1.1 AA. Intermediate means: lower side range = 33.5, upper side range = 35.2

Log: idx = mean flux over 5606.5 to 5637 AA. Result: 34.1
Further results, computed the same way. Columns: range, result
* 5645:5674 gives 32.9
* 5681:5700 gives 35.3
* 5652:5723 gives 34.4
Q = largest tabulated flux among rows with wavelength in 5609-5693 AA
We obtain 37.39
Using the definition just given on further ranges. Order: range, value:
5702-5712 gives 35.75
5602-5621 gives 34.94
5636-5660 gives 33.25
